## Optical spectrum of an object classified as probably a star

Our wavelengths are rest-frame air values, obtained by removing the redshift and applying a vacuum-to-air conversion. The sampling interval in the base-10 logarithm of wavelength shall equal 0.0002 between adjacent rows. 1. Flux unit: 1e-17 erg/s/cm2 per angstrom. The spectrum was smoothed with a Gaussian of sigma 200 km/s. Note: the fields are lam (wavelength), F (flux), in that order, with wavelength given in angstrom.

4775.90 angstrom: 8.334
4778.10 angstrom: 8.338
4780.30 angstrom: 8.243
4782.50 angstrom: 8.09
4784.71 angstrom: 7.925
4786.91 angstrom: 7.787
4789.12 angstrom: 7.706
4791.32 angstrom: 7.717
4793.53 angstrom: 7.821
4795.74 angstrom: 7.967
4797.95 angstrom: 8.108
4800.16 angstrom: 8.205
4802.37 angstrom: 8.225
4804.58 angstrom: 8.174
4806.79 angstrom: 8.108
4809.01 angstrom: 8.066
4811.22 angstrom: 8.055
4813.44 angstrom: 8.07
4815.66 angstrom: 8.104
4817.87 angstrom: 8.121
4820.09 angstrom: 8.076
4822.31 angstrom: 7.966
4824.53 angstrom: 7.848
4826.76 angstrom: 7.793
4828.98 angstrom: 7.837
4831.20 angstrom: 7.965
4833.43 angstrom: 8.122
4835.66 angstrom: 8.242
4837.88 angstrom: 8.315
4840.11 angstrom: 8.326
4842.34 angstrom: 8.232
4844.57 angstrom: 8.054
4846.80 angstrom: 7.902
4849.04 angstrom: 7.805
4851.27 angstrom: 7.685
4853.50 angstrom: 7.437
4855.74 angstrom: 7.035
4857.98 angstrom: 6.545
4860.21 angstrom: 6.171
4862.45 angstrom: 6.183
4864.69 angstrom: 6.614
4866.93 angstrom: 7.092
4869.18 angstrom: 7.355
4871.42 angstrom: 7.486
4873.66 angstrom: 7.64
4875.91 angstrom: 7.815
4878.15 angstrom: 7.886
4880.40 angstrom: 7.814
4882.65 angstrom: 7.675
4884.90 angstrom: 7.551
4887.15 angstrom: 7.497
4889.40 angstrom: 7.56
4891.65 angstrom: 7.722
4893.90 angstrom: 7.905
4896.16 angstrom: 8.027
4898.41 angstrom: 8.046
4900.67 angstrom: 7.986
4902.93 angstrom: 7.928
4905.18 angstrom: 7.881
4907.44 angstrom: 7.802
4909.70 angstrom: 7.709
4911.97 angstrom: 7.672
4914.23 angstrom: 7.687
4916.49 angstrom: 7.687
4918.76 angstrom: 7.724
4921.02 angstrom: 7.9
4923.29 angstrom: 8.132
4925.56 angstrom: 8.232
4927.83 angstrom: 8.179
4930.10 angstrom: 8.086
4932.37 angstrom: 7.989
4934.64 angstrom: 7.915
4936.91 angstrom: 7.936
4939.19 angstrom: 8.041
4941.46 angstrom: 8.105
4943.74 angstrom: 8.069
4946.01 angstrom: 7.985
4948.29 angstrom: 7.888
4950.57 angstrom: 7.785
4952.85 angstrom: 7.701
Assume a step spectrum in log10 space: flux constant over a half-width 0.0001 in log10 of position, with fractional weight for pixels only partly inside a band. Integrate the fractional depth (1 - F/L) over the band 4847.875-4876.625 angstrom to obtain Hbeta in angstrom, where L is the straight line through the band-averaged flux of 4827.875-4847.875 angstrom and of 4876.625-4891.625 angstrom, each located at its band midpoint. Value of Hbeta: 2.7 angstrom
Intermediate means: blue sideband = 8.11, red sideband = 7.67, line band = 7.13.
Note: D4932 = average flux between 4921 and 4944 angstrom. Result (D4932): 8.06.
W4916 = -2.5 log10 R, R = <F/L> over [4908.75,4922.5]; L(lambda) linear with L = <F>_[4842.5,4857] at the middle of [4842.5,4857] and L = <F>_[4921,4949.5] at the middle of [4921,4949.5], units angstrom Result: 0.03 mag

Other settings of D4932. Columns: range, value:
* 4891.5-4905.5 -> 7.95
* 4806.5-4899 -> 7.7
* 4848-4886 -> 7.28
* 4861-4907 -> 7.58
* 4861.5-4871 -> 6.87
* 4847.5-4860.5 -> 7.2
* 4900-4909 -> 7.89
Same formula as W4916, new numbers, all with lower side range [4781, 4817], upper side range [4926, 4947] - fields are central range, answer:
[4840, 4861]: 0.07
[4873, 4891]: 0.05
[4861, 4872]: 0.17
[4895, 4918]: 0.03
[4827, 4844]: -0.01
